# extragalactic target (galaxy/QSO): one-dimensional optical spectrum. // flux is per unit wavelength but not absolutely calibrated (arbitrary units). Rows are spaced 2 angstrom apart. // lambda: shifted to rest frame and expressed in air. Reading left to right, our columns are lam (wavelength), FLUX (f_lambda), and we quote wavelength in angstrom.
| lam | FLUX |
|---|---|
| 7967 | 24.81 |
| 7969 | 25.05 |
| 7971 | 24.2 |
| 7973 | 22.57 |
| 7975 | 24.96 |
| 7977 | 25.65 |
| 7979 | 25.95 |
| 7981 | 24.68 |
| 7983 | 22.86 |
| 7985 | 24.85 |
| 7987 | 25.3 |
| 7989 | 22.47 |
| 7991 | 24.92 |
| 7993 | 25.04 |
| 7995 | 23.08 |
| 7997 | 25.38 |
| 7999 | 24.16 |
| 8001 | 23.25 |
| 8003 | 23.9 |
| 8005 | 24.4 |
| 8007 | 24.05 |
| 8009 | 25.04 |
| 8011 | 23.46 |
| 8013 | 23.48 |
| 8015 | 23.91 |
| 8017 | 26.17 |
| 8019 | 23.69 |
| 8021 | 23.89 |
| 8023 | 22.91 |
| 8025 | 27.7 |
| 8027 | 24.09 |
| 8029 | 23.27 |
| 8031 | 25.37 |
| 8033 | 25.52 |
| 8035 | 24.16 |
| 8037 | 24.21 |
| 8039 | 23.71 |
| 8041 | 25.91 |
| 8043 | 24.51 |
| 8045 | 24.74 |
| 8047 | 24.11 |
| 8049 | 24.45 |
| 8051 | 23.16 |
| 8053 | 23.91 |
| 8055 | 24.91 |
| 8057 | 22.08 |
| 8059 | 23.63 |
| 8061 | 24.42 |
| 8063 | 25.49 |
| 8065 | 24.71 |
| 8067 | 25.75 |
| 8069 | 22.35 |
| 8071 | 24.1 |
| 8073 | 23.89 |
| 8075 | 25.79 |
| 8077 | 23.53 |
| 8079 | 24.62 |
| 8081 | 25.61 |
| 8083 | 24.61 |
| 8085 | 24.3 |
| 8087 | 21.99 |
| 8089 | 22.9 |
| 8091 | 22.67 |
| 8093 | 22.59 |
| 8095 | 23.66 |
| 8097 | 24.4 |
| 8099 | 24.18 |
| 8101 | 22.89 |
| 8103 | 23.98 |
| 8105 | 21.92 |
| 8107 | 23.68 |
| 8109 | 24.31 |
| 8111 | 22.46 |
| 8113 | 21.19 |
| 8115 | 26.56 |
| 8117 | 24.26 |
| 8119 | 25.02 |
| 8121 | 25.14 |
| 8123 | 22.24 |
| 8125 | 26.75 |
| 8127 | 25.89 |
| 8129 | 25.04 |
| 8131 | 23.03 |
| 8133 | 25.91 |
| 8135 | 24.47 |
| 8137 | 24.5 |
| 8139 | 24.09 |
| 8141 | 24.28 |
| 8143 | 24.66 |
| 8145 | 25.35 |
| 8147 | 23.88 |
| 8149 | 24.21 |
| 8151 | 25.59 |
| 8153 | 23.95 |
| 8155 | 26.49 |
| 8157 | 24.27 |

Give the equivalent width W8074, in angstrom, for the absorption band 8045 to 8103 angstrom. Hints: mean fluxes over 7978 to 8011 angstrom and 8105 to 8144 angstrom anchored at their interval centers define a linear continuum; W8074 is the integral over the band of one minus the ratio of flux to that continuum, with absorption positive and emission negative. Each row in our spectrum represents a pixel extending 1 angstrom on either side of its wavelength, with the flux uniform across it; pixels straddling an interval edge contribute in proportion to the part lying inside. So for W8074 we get 0.8 angstrom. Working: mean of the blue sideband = 24.3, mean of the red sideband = 24.3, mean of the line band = 24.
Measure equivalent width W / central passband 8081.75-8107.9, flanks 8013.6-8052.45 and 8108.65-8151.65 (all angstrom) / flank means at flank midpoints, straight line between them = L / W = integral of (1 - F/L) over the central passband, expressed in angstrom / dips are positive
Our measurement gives 1.2 angstrom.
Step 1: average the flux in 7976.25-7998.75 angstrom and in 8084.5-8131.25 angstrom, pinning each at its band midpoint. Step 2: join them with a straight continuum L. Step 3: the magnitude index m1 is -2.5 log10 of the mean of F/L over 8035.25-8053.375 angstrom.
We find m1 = -0.01 mag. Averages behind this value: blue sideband 24.5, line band 24.3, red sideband 23.8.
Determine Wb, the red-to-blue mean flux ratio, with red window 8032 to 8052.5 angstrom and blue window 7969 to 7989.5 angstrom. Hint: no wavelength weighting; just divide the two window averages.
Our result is 1.00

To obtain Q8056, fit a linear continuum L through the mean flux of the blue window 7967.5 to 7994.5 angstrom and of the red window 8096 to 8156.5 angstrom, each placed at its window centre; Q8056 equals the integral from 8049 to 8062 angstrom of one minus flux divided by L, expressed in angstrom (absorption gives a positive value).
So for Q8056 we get 0.4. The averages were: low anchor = 24.5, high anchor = 24.3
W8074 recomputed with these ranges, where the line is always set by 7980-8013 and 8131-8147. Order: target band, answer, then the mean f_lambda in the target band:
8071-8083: -0.11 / 24.6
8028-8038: -0.10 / 24.5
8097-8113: 0.79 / 23.3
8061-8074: -0.01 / 24.4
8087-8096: 0.59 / 22.8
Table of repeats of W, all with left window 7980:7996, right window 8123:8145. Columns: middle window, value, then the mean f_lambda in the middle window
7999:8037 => -0.10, 24.3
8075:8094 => 0.62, 23.8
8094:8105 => 0.43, 23.6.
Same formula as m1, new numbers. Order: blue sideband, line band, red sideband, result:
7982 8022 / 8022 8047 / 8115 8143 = -0.02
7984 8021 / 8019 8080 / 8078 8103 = -0.02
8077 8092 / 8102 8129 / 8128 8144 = 0.00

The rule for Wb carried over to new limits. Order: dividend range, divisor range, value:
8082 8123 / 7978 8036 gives 0.97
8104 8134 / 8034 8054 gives 1.00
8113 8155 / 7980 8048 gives 1.01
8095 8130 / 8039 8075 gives 0.99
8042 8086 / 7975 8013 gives 1.00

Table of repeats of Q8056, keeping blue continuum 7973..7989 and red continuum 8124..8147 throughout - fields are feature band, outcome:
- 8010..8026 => 0.2 angstrom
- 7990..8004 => 0.2 angstrom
